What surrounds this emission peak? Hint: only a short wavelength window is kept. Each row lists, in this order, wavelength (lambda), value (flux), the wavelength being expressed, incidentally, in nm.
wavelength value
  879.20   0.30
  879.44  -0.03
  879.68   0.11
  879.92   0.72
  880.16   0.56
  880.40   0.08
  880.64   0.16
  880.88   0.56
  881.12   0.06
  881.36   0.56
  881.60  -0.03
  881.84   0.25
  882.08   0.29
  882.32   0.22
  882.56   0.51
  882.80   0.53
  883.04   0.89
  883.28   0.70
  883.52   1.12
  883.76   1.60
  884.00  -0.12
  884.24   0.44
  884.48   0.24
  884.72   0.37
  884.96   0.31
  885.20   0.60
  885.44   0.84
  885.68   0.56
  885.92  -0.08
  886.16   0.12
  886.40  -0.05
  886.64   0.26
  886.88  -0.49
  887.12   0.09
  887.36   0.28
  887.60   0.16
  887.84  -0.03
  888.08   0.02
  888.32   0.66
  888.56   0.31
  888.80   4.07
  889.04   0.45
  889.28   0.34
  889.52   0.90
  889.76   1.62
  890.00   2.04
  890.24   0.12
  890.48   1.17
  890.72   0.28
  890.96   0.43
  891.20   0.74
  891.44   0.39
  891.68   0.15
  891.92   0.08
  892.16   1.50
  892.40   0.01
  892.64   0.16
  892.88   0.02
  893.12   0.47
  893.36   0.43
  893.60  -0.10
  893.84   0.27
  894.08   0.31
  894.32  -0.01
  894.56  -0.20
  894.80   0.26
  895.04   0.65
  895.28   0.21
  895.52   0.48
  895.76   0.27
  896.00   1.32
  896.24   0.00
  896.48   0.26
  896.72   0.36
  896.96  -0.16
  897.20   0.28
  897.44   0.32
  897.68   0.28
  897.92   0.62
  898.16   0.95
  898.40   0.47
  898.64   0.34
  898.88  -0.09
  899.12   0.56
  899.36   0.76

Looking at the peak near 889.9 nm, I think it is H-beta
